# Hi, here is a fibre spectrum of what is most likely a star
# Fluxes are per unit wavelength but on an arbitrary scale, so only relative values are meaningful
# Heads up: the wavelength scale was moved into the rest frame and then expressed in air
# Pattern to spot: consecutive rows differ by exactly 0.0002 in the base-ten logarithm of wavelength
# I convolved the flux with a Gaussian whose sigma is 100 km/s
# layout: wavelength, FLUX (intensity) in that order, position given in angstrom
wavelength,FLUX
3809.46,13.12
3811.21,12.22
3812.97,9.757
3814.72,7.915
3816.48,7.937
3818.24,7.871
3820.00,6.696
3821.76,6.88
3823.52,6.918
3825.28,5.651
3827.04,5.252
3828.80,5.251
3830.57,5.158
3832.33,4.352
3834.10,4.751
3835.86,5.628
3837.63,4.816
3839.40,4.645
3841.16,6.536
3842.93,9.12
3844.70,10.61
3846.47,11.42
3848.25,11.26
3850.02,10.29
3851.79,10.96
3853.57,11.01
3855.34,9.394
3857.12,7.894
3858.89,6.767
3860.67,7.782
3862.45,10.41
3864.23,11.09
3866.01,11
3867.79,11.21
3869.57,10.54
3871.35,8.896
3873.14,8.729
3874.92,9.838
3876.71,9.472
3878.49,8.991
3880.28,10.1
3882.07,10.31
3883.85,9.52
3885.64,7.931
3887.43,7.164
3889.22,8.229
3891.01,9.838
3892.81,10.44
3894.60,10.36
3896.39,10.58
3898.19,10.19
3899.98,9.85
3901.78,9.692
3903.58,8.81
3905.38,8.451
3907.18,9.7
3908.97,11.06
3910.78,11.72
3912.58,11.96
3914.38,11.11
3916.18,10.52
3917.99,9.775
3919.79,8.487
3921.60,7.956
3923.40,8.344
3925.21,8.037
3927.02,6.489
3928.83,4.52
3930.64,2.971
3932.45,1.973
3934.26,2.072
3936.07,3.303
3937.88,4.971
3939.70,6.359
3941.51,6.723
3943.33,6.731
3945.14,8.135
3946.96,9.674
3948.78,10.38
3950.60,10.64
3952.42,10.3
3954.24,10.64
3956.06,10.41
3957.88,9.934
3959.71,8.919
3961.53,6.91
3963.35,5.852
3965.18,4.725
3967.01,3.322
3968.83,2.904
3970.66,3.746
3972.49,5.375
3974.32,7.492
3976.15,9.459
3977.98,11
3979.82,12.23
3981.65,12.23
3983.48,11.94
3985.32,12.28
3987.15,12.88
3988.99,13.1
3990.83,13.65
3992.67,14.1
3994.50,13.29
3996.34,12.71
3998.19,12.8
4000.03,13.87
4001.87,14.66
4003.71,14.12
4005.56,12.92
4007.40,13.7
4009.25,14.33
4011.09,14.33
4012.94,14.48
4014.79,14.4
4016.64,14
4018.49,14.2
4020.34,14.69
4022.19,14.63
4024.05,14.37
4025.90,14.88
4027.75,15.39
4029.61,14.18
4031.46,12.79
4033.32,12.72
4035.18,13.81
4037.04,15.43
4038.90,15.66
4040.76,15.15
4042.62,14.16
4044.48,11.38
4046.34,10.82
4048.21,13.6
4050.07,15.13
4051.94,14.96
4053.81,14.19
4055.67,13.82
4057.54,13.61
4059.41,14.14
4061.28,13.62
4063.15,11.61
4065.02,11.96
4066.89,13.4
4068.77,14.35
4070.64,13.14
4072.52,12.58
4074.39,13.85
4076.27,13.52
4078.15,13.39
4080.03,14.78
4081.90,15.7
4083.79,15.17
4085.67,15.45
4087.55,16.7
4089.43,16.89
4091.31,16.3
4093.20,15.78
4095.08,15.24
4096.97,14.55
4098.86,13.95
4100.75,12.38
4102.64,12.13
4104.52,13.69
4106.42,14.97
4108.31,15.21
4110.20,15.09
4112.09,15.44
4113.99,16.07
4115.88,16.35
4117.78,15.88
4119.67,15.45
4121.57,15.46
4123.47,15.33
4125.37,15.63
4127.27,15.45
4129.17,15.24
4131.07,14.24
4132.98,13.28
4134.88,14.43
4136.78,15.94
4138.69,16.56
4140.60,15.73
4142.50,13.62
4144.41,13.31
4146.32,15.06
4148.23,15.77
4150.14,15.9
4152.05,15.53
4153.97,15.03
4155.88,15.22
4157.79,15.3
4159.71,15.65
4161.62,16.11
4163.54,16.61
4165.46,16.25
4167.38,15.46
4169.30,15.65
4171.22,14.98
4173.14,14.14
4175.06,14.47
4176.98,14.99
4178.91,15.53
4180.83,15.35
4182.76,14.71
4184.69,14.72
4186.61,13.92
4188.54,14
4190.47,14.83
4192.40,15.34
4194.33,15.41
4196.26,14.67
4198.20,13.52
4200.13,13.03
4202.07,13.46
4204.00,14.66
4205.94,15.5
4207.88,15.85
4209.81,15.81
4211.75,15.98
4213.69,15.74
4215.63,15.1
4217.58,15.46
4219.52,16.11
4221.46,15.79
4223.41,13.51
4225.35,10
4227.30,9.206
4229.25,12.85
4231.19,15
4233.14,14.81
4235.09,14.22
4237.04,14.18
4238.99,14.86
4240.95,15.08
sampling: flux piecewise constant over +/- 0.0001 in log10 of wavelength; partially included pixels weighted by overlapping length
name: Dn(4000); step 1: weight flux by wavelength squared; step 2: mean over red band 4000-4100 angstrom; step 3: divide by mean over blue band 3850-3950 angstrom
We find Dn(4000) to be 1.8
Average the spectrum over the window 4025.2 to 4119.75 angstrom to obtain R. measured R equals 14.3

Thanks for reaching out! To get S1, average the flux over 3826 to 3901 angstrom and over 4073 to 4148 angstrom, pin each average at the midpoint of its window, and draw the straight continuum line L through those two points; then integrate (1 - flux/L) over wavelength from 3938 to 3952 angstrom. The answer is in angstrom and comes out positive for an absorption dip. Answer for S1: 3.3 angstrom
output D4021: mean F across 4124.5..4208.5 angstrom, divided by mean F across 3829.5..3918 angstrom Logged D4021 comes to 1.6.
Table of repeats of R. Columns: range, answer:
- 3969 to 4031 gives 12.7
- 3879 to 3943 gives 8.25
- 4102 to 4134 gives 15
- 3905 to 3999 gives 8.74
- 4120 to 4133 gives 15.1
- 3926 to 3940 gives 4.02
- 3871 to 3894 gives 9.21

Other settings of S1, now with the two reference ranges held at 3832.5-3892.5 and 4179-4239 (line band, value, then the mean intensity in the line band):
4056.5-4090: -4.84 angstrom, 14.1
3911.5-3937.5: 7.68 angstrom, 6.95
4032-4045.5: -2.59 angstrom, 14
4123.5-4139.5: -2.28 angstrom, 15.1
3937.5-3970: 8.52 angstrom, 7.65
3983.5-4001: -3.38 angstrom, 13.1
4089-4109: -2.97 angstrom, 14.6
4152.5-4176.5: -2.90 angstrom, 15.4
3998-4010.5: -2.96 angstrom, 13.9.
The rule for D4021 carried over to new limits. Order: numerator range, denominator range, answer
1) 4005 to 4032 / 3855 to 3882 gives 1.50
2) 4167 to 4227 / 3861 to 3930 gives 1.55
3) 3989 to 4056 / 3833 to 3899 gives 1.53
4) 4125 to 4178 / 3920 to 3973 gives 2.28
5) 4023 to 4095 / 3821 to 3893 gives 1.68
